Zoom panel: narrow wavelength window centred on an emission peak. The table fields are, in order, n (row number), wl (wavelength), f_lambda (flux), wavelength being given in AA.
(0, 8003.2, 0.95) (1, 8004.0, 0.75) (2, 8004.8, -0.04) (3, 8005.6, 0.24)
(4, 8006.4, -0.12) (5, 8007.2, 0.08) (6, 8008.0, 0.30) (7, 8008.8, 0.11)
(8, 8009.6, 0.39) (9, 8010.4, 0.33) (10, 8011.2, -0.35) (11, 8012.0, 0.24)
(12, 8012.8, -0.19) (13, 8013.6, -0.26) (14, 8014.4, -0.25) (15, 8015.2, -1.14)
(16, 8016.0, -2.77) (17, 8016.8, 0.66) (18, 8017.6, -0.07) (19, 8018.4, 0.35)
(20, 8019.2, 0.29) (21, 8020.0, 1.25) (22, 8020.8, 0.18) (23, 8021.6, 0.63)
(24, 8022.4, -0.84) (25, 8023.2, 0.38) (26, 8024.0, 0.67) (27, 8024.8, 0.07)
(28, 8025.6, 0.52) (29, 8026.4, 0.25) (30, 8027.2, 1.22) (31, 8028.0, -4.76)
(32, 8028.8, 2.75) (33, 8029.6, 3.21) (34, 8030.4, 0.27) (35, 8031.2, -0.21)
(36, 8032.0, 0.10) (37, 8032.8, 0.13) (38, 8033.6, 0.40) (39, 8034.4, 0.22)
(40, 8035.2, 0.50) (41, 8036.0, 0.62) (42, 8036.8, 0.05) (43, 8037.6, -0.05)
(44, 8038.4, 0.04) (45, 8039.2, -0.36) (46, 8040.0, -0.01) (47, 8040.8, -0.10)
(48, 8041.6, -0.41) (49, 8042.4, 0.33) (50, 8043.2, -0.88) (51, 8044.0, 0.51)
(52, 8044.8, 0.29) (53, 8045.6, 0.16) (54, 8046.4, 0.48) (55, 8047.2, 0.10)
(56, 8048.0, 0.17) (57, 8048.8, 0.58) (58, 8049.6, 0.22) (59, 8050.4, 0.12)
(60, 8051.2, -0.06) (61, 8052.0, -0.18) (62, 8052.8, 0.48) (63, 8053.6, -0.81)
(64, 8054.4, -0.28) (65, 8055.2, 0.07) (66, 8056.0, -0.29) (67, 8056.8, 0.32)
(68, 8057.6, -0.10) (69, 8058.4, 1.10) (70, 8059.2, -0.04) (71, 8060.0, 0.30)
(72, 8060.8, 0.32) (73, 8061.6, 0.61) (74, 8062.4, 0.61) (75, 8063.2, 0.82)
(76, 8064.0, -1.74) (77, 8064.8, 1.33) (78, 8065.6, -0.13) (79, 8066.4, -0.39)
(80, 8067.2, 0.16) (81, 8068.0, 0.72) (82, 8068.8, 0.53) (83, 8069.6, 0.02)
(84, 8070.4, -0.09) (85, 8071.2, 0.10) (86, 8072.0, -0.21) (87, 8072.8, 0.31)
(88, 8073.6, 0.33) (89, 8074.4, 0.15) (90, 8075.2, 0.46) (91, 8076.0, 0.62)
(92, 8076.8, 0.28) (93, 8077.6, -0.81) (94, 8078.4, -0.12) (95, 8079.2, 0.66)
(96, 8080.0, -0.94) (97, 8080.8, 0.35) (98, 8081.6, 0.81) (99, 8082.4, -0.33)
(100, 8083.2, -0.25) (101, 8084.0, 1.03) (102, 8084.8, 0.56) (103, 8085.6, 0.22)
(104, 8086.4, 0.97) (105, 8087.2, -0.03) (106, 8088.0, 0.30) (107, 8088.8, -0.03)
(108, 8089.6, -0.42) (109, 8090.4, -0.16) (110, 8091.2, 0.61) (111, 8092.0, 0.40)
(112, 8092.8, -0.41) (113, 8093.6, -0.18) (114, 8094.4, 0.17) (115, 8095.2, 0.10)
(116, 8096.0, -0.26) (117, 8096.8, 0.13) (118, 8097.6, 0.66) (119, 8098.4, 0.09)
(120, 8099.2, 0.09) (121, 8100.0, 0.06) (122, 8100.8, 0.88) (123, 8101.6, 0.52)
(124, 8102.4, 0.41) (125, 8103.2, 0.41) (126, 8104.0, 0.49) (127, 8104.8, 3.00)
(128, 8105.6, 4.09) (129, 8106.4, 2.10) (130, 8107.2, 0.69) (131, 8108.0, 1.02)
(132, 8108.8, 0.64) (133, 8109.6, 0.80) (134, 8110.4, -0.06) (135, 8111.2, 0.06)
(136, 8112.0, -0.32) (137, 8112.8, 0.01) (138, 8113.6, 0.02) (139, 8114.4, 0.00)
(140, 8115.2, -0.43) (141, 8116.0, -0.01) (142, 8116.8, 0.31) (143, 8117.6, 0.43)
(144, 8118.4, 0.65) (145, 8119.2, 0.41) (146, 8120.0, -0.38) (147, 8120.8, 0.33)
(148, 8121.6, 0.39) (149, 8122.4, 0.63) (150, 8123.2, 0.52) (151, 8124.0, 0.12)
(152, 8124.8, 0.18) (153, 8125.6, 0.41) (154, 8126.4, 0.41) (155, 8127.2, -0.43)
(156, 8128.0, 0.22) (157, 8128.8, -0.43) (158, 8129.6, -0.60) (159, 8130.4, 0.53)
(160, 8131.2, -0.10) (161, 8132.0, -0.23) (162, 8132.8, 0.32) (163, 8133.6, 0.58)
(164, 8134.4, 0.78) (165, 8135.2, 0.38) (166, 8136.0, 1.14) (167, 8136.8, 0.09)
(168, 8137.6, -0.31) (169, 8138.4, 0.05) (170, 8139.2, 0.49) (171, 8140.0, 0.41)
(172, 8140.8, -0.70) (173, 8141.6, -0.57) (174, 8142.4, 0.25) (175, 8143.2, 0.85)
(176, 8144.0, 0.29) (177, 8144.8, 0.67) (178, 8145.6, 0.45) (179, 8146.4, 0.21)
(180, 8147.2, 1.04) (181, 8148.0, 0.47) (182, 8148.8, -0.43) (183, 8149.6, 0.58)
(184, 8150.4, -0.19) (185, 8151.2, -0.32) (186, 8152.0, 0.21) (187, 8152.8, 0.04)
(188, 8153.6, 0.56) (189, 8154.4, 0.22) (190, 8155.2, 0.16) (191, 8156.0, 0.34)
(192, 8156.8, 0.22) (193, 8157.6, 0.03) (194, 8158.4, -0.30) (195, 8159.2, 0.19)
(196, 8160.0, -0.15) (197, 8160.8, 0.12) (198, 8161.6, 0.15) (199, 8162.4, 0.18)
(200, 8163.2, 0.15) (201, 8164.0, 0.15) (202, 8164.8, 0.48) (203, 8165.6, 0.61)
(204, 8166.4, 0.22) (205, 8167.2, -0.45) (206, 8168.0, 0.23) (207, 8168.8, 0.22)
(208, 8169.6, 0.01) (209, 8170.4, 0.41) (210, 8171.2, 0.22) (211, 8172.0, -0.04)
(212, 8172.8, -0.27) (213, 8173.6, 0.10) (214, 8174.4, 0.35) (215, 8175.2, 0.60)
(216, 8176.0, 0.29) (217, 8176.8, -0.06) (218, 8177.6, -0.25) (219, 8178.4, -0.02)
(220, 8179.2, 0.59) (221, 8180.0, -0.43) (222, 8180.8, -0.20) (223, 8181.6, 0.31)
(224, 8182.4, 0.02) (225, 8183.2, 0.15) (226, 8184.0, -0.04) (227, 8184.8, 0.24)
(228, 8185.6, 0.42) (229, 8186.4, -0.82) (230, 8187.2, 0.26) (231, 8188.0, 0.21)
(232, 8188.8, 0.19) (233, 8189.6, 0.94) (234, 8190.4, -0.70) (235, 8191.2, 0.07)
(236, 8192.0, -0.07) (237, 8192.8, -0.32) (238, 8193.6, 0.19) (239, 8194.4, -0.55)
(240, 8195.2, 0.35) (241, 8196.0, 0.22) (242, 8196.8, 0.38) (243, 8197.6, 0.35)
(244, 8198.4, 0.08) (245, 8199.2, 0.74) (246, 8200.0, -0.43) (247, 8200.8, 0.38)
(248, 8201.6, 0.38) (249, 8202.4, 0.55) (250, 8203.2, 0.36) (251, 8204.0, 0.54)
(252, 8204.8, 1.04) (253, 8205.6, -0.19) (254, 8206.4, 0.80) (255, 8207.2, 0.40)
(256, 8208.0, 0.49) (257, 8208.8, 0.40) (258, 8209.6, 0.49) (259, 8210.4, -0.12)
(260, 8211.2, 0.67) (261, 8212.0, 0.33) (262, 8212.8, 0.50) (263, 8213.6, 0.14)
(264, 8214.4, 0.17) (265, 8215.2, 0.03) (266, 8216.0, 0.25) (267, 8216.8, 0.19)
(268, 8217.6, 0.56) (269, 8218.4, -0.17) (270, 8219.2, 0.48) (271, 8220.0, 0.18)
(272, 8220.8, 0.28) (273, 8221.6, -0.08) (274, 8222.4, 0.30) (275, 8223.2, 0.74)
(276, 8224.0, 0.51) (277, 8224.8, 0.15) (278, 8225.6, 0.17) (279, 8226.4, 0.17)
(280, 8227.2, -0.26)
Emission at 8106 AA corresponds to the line H-gamma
